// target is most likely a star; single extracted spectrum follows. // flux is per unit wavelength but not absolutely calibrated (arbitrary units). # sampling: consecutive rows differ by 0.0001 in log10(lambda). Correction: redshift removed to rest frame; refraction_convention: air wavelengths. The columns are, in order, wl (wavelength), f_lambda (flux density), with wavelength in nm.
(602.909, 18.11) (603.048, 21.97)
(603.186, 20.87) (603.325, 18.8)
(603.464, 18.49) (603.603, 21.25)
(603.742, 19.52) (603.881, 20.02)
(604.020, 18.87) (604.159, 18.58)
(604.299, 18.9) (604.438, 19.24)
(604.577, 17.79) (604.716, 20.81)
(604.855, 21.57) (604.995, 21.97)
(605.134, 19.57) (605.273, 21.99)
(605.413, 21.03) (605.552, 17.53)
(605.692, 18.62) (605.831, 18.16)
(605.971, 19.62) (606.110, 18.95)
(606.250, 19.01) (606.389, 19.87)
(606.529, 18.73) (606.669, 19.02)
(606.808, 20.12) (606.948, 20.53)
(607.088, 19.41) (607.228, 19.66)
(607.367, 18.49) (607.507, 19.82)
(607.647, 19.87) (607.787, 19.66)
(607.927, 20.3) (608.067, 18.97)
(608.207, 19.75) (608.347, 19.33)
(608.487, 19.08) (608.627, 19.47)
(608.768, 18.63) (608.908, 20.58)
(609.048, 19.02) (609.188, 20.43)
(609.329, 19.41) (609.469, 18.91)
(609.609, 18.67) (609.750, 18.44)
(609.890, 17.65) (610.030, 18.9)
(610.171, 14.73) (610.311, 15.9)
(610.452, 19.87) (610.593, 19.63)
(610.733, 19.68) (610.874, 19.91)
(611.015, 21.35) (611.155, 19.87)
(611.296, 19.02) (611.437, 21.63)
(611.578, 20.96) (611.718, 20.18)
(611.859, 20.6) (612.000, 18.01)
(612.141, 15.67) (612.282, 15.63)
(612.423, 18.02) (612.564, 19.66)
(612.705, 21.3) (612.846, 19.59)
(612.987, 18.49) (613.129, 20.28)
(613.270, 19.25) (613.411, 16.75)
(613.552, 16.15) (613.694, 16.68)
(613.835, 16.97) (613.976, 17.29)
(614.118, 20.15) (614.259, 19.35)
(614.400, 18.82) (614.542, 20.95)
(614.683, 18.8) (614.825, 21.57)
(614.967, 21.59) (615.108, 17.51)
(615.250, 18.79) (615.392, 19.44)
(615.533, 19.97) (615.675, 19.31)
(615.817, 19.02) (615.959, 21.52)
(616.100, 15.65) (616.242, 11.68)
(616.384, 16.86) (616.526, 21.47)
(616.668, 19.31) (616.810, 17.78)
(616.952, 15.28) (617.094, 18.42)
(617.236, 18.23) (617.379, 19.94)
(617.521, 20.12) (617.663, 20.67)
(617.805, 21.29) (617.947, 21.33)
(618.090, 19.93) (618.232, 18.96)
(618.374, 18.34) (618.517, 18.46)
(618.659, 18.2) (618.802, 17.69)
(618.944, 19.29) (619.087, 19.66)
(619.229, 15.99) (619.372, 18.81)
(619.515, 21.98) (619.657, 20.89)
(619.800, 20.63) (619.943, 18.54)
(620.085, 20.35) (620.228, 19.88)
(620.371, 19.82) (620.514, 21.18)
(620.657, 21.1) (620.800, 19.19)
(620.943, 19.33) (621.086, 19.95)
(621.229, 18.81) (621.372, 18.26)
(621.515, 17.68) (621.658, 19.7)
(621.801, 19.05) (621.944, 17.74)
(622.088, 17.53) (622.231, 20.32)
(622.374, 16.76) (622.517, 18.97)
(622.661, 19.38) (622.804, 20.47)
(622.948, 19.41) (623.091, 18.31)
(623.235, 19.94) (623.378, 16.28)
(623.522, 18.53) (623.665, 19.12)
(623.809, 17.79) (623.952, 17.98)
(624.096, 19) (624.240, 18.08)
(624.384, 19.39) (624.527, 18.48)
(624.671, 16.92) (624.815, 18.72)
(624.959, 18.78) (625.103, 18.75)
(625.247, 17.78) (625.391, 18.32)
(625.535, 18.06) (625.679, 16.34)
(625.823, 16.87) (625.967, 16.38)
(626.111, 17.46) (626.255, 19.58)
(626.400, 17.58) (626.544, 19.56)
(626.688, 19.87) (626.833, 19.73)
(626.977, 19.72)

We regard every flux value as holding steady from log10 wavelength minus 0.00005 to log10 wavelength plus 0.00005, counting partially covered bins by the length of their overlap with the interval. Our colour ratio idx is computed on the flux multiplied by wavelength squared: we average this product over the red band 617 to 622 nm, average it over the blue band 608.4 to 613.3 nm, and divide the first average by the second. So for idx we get 1.0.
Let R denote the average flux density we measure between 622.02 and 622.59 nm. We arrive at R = 18.4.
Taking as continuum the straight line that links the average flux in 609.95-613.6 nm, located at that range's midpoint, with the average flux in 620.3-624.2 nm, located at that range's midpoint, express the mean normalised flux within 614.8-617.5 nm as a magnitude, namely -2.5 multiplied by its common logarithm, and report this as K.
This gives 0.020 mag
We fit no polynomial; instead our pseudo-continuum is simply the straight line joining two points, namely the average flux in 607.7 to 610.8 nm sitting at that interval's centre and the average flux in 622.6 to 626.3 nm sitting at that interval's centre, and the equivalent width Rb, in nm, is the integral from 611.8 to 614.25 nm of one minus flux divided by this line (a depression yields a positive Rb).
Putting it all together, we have 0.07 nm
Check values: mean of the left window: 19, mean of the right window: 18.3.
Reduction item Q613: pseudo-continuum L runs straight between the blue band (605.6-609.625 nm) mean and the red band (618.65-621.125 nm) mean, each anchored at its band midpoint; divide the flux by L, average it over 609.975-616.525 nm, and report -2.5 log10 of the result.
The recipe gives 0.040 mag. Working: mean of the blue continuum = 19.4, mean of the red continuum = 19.6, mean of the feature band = 18.8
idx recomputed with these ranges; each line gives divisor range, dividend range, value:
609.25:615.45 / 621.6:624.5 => 1.02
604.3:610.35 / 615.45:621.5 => 1.03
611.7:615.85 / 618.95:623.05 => 1.05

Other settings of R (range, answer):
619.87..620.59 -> 20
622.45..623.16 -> 19.3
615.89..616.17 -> 18.6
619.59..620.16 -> 20.1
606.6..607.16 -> 19.8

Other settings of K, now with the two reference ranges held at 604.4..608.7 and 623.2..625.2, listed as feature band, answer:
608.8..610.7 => 0.04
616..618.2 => 0.02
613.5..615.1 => 0.01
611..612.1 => -0.04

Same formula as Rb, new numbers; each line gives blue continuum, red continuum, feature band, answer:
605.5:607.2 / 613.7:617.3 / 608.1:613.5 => -0.05 nm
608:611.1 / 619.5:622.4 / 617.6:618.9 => 0.00 nm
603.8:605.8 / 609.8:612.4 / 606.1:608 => -0.01 nm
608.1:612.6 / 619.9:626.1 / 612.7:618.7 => 0.01 nm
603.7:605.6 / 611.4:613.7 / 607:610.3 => 0.04 nm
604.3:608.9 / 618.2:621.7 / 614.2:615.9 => -0.02 nm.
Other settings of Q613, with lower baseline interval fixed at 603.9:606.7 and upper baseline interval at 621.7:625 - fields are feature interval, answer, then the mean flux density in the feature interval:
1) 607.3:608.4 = -0.01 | 19.5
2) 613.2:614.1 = 0.10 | 17.4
